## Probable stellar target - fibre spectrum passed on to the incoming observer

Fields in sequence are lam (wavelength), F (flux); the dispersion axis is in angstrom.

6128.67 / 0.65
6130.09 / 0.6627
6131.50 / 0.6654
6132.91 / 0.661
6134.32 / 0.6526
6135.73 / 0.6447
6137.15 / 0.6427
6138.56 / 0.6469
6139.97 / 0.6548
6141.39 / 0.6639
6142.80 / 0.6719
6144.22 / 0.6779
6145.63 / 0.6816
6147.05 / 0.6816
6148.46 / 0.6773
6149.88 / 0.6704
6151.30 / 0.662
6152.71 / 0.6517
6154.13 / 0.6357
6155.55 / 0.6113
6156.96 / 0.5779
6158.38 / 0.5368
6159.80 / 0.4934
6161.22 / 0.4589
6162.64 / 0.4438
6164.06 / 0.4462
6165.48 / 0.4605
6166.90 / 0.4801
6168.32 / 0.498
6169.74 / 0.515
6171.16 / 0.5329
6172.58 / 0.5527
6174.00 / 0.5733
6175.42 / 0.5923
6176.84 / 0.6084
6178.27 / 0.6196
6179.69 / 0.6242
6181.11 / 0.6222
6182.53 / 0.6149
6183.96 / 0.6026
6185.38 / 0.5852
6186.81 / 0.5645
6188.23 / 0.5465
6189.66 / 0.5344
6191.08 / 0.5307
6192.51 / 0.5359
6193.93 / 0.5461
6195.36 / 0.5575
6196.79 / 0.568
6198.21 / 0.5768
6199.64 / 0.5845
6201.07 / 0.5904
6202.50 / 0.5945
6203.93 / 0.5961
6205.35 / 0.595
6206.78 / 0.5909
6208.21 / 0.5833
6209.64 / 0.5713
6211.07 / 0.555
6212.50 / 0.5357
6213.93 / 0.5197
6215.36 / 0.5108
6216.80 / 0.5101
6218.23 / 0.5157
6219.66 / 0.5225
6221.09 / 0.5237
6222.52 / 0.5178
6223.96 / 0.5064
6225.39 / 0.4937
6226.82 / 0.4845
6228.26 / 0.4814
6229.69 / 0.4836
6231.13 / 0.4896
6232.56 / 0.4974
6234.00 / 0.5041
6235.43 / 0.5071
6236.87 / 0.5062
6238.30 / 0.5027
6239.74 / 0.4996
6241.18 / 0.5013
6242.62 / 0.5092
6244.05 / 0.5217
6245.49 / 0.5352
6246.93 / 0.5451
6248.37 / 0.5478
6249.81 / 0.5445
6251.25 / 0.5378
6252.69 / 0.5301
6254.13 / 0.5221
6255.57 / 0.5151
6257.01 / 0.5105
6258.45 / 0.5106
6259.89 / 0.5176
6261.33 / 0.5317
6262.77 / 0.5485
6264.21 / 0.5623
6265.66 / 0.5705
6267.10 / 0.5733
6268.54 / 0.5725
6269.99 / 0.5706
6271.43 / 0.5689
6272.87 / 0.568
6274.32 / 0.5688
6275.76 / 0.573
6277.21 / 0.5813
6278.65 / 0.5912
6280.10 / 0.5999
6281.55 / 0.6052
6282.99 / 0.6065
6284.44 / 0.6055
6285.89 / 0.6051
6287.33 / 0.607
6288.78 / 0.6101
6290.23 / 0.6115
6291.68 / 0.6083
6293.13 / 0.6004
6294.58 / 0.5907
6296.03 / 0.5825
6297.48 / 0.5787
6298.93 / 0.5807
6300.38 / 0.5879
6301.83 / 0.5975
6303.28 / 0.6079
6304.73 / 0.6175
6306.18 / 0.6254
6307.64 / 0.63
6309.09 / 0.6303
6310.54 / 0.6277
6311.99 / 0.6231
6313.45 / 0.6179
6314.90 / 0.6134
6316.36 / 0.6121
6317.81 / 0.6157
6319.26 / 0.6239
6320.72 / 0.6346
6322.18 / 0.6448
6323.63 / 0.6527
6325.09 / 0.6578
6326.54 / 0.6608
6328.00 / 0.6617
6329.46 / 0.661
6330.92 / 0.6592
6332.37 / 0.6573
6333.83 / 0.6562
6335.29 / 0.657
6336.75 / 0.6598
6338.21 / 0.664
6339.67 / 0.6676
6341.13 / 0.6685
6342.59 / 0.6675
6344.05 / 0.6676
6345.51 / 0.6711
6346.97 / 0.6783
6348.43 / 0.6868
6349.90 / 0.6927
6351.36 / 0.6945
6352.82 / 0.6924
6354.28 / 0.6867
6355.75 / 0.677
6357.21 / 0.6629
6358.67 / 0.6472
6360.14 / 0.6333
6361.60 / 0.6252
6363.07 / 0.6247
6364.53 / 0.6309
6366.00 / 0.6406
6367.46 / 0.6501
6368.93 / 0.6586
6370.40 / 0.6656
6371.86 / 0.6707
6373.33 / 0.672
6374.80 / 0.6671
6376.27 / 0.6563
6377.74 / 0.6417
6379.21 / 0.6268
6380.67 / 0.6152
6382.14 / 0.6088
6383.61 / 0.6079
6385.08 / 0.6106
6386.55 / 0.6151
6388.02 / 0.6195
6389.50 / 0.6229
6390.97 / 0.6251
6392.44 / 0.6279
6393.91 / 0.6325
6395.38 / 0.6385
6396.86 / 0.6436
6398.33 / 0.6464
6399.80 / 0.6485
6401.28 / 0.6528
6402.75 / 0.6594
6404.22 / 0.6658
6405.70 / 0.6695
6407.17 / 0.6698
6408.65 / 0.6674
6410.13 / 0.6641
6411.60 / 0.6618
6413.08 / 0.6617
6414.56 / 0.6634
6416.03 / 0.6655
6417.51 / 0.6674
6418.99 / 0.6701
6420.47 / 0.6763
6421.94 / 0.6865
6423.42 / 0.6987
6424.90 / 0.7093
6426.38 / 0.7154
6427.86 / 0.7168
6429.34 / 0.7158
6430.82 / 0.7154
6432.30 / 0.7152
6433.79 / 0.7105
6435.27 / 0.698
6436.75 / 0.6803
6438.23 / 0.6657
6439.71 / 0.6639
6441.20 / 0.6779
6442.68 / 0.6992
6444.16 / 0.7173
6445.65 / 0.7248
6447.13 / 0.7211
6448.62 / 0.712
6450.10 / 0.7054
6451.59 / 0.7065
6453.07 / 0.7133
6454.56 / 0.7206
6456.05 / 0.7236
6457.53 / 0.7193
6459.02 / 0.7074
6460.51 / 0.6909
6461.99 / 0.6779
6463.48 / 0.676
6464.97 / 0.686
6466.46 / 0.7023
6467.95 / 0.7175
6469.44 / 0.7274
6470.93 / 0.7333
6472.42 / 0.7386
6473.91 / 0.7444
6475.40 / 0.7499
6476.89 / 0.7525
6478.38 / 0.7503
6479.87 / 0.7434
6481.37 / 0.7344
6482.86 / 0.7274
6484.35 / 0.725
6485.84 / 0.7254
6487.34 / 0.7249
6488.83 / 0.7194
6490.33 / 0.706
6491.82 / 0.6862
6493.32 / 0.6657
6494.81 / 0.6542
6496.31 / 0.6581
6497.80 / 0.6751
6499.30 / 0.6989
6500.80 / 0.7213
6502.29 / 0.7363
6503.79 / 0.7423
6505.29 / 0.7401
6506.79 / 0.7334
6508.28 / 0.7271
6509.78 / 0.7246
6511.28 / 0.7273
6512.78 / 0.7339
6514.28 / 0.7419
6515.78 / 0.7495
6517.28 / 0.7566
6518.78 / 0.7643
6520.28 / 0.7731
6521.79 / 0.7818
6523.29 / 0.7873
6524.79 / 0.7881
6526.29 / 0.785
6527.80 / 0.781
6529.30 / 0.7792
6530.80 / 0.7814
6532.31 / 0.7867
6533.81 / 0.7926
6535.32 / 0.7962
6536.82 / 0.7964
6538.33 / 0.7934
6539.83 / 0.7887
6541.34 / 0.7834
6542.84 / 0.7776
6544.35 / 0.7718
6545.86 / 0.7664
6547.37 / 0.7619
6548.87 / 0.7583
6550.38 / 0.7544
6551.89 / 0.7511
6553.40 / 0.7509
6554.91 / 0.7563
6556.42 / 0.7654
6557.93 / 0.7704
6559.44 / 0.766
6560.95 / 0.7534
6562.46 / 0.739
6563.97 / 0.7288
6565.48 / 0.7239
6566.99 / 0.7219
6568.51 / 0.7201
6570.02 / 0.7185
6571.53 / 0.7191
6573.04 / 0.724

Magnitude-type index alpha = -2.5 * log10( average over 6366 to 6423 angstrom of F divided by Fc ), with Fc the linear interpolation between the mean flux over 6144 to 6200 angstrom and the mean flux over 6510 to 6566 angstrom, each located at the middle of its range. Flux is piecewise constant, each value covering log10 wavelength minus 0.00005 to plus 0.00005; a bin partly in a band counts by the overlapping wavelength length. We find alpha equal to 0.07 mag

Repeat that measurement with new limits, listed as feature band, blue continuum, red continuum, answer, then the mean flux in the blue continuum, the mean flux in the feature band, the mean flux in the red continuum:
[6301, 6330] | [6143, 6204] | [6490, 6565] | 0.03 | 0.575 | 0.63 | 0.75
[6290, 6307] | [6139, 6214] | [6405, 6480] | 0.06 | 0.579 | 0.599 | 0.701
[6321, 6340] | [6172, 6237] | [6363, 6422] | -0.07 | 0.551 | 0.658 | 0.648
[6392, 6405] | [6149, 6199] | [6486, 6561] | 0.06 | 0.561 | 0.647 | 0.749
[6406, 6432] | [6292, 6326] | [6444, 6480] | 0.01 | 0.616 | 0.684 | 0.718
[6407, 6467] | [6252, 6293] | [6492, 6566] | -0.01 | 0.57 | 0.694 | 0.751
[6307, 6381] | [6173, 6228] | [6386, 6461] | -0.03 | 0.56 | 0.652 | 0.68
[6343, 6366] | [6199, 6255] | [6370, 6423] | -0.08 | 0.53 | 0.664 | 0.649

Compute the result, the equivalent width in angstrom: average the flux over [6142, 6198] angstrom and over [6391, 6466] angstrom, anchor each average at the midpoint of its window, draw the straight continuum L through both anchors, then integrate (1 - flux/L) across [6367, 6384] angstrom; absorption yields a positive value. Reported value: 0.4 angstrom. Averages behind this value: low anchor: 0.576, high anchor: 0.684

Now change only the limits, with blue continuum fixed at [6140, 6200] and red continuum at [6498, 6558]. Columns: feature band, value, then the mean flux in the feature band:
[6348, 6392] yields 2.14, 0.647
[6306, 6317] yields 0.48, 0.622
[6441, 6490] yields 0.72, 0.718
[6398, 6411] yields 0.69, 0.661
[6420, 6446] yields 0.49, 0.699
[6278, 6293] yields 0.76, 0.605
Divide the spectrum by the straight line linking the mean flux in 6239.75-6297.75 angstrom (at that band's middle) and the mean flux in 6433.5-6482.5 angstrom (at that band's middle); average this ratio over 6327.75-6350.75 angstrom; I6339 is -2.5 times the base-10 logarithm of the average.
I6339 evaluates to -0.083 mag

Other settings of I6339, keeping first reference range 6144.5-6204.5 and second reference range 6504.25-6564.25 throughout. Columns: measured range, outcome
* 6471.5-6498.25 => 0.032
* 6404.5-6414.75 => 0.053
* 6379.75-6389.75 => 0.118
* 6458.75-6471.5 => 0.040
